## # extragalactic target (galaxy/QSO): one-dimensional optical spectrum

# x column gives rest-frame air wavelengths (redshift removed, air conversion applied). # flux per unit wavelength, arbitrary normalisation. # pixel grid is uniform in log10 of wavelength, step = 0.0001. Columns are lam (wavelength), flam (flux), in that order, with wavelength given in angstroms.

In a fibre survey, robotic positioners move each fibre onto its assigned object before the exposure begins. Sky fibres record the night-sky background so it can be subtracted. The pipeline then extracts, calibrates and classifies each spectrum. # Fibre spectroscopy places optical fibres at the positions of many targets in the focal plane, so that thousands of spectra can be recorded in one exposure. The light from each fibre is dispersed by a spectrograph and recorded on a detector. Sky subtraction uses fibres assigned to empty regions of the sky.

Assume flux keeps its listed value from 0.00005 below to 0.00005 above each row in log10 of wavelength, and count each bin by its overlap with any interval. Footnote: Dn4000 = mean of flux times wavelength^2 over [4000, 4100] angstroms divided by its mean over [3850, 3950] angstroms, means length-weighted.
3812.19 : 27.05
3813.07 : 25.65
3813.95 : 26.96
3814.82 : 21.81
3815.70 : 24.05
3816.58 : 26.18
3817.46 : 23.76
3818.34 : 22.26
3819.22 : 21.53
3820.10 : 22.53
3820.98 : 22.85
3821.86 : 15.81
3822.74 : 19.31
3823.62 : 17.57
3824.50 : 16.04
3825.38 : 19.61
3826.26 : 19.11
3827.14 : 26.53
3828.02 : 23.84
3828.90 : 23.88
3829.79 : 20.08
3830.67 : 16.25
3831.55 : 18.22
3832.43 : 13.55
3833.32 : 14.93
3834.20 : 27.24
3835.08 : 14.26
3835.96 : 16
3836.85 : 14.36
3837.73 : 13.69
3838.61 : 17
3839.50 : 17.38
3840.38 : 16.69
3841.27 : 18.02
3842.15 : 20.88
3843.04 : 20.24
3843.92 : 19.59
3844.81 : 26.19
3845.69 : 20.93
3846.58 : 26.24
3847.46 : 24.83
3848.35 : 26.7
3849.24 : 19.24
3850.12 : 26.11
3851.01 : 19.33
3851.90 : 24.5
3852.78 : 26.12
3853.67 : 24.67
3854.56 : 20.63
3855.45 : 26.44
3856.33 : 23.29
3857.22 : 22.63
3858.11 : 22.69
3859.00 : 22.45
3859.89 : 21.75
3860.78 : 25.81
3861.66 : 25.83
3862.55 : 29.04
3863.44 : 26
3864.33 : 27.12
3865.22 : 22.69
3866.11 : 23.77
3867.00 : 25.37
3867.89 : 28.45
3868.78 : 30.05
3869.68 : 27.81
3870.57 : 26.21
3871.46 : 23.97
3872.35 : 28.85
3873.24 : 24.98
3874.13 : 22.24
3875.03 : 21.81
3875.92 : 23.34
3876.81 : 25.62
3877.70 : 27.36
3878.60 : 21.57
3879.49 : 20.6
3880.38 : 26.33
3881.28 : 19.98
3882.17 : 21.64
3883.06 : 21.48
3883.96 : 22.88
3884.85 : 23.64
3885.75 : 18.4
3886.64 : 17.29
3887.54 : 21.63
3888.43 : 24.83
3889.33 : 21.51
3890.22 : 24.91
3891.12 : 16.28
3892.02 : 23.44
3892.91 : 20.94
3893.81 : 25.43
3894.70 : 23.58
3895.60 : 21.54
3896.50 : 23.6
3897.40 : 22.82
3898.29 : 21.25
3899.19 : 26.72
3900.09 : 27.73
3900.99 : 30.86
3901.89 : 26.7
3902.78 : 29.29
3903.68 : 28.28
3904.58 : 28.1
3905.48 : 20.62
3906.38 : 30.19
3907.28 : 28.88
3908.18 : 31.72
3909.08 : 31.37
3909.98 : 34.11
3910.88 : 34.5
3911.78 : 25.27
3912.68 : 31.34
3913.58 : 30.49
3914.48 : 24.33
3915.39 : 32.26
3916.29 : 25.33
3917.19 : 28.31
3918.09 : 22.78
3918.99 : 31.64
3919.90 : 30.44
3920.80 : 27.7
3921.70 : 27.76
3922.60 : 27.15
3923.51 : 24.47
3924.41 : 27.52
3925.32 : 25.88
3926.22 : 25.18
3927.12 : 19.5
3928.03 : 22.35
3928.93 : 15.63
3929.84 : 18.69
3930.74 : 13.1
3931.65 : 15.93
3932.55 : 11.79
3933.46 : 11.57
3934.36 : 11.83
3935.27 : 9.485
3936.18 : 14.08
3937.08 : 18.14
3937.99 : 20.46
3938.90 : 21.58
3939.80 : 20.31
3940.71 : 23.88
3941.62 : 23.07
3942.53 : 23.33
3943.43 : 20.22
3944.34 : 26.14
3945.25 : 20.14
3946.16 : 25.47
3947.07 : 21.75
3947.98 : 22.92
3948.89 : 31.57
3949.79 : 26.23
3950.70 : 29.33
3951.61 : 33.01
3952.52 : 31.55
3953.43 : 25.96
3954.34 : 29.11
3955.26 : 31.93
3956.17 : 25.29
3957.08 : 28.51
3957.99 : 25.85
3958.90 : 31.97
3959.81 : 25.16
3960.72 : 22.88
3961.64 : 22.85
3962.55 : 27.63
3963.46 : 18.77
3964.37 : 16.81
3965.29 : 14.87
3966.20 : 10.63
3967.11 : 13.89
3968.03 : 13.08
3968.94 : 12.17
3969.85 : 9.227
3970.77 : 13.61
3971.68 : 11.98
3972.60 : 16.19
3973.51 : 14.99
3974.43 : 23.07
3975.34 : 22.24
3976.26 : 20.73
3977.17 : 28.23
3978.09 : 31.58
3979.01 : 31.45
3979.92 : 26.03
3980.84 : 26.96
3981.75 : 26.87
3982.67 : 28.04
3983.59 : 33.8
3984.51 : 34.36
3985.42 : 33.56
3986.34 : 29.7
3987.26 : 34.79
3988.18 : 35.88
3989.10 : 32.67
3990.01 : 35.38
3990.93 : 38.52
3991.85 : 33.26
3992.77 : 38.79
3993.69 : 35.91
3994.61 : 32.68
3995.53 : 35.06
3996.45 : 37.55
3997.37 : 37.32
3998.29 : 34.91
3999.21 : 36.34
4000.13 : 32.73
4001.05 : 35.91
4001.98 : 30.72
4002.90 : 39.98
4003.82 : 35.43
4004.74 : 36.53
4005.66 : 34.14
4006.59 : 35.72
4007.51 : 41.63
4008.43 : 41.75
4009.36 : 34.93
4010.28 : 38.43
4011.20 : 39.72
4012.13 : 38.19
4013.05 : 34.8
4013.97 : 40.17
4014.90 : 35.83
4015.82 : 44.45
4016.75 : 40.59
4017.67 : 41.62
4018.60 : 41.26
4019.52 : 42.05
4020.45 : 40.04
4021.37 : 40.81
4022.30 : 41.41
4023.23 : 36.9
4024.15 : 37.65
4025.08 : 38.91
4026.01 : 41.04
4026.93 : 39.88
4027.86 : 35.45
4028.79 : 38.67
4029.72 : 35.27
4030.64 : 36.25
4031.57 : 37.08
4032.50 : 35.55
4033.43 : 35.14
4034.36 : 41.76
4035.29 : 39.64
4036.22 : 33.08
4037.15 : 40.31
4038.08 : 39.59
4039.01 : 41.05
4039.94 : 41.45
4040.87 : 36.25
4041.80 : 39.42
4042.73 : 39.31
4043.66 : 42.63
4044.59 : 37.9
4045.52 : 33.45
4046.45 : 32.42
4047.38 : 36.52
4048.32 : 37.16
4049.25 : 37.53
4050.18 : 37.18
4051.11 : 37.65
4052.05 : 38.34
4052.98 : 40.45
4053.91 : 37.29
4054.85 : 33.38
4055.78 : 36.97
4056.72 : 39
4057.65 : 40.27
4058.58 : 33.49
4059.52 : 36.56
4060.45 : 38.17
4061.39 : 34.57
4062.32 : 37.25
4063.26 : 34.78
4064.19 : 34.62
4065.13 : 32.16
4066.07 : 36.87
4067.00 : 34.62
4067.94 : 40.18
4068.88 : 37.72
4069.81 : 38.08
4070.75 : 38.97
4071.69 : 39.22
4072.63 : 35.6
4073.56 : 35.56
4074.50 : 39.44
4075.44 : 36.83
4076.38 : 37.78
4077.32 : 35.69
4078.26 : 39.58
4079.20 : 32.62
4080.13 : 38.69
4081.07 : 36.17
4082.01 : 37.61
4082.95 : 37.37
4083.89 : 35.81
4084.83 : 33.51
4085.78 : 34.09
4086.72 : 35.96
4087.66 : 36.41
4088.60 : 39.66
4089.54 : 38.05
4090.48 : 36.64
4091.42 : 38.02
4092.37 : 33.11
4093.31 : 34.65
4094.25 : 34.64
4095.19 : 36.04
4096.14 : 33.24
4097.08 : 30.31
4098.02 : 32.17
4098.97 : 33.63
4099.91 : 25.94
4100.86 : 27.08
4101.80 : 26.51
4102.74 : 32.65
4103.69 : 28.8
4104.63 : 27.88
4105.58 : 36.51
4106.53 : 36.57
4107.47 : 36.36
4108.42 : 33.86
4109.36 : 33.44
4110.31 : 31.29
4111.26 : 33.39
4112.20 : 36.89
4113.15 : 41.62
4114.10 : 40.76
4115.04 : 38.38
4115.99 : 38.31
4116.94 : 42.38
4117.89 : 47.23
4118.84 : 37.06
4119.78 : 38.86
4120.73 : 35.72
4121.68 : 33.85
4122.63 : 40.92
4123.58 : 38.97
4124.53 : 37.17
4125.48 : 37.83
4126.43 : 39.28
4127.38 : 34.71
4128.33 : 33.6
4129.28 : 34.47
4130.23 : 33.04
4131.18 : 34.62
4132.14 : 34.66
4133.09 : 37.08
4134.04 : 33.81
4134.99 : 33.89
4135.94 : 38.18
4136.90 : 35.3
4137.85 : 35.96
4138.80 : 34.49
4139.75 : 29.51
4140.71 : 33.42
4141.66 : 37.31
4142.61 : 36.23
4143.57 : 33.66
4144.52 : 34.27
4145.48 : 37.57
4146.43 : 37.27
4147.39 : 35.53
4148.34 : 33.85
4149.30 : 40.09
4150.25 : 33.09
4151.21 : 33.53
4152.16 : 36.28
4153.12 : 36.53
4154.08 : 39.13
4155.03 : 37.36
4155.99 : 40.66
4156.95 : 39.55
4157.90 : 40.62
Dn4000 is 1.7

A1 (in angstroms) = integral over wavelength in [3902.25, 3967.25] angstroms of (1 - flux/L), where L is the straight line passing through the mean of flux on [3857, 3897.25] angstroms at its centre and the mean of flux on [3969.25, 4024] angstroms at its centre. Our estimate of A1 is 9.0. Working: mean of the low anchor 23.7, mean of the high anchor 33.2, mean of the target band 24.2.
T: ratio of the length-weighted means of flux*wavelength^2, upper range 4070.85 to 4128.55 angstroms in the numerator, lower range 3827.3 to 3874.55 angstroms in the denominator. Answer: 1.80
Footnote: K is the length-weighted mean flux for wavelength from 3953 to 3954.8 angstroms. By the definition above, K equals 27.5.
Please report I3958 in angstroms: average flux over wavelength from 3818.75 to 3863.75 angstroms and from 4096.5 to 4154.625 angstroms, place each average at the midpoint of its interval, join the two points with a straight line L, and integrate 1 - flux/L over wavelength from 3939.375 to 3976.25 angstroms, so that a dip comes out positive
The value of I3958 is 6.4 angstroms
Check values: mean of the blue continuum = 21.1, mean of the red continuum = 35.3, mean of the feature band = 22.2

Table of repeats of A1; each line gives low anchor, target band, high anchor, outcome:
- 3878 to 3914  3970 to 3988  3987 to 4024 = 4.7 angstroms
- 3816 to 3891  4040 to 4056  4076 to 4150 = -2.6 angstroms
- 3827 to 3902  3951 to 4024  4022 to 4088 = 3.8 angstroms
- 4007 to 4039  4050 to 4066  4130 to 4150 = 0.5 angstroms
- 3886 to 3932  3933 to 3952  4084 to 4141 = 3.8 angstroms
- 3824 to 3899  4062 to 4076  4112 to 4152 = -1.5 angstroms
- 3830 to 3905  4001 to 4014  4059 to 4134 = -2.7 angstroms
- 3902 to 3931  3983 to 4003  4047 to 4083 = -1.8 angstroms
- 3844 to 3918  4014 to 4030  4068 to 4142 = -4.0 angstroms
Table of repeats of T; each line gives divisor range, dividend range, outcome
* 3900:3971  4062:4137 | 1.64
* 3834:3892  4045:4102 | 1.75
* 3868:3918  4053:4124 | 1.56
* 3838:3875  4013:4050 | 1.78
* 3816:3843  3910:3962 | 1.32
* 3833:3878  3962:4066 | 1.59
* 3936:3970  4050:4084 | 1.71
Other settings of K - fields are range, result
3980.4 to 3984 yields 28.9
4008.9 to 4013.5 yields 37.3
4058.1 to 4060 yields 35.2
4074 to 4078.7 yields 37.8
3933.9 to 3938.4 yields 14.7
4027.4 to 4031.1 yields 36.4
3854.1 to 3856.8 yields 23.5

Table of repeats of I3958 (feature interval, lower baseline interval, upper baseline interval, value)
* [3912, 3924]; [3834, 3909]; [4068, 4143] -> -0.9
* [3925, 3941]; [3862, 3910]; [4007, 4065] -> 6.3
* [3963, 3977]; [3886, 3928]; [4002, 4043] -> 7.3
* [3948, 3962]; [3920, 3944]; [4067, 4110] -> -3.5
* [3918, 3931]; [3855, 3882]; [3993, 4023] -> 2.5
